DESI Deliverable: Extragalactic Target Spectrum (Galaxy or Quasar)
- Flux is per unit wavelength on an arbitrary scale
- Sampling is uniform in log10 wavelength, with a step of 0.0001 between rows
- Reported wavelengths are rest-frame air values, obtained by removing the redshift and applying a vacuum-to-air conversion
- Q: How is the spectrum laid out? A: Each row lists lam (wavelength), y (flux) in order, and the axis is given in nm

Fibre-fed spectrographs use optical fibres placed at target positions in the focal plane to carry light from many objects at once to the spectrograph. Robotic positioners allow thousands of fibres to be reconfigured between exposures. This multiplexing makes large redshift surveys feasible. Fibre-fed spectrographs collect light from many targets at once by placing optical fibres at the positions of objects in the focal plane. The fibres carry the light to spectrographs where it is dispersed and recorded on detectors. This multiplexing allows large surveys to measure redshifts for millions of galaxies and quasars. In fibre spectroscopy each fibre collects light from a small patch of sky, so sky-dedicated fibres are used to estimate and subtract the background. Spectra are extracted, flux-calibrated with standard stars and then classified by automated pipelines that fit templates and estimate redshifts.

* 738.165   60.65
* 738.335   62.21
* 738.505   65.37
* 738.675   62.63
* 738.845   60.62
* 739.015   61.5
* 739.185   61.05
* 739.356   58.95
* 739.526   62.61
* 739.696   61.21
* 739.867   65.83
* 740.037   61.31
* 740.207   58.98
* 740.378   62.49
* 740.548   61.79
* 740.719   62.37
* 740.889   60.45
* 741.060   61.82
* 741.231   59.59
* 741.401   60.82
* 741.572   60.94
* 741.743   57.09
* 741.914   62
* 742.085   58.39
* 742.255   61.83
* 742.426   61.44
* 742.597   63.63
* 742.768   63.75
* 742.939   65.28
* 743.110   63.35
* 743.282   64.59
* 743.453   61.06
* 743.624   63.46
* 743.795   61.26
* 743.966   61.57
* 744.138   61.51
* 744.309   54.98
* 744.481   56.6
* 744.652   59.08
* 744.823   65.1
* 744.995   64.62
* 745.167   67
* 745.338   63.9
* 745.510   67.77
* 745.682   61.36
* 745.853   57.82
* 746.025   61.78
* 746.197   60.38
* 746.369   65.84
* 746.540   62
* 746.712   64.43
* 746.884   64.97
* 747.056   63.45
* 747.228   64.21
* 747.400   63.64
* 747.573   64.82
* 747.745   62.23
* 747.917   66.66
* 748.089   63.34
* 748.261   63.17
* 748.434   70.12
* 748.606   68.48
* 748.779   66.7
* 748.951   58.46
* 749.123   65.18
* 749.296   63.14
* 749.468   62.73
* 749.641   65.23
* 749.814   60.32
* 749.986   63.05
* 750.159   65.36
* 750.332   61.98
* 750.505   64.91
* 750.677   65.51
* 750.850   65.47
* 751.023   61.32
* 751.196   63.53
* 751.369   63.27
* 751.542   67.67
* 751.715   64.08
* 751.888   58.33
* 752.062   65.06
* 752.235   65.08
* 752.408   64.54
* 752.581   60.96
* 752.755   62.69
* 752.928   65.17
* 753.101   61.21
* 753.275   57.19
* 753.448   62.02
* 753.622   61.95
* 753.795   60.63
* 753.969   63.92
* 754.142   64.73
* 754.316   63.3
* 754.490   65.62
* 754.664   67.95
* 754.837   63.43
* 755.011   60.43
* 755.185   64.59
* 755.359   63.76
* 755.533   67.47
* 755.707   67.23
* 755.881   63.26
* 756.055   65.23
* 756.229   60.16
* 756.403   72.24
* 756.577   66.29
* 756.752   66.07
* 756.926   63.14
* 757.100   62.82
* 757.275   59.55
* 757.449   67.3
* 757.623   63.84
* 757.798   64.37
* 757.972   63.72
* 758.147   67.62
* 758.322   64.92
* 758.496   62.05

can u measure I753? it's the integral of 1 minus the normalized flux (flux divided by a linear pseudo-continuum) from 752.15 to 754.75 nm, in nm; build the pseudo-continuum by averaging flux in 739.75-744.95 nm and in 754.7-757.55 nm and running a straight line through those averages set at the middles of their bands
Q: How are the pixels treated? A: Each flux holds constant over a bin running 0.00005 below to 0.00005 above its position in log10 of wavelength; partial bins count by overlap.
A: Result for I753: 0.04 nm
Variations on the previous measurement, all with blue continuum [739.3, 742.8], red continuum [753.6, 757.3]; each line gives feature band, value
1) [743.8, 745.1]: 0.029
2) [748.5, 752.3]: -0.035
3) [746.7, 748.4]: -0.043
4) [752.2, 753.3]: 0.021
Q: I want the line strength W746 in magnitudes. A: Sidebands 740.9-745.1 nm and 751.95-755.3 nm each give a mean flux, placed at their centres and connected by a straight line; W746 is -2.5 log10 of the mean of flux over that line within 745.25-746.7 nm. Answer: -0.01 mag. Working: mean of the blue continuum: 61.4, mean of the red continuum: 63.1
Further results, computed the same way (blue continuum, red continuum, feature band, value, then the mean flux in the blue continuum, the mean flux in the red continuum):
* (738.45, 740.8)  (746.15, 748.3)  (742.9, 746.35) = 0.02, 61.9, 63.9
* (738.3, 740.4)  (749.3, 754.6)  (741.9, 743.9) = 0.00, 61.9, 63.2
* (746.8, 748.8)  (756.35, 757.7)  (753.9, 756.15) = 0.01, 65.1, 65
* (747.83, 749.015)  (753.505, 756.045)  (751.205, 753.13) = 0.02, 65.4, 64.2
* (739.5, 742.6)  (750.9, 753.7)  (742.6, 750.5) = -0.02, 61.2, 62.8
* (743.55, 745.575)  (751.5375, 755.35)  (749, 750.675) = -0.01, 62.2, 63.1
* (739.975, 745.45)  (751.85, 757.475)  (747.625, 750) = -0.03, 61.7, 63.7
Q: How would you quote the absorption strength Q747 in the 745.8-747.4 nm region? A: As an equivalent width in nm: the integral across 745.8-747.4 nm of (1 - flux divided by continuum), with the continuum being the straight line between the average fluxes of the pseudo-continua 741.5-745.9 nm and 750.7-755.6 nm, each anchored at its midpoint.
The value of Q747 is -0.013 nm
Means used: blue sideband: 61.9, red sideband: 63.4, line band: 62.9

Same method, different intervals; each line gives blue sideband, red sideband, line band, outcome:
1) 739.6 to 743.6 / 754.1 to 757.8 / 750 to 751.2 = -0.01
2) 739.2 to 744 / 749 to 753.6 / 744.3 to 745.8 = -0.01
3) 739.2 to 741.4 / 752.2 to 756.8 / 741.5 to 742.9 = 0.01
